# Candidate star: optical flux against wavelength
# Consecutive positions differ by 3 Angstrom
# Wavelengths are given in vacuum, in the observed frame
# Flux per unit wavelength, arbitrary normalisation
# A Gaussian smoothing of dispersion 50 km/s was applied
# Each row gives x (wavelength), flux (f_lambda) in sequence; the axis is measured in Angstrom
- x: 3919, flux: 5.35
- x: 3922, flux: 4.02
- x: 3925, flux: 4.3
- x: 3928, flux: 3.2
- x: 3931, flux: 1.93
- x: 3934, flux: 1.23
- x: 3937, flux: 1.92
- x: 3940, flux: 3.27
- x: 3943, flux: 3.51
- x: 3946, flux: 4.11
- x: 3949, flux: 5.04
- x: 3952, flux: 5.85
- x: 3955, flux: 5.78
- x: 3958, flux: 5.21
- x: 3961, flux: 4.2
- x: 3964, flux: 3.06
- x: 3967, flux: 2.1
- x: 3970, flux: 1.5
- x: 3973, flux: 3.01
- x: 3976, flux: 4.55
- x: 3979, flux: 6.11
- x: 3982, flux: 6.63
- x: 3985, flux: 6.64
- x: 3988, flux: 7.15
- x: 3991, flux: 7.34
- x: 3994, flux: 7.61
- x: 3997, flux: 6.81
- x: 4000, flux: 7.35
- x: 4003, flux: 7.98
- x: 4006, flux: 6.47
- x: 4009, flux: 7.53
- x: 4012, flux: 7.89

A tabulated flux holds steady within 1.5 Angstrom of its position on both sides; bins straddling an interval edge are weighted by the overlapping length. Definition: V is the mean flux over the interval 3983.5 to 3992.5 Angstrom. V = 7.04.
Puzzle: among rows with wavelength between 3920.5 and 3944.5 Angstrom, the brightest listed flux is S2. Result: 4.3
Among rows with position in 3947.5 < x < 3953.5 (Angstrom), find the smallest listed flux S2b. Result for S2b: 5.04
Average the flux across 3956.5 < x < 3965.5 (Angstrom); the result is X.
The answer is 4.16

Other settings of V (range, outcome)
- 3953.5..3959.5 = 5.5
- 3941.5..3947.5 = 3.81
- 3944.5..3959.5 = 5.2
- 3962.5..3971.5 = 2.22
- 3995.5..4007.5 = 7.15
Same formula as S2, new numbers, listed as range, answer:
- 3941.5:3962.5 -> 5.85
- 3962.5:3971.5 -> 3.06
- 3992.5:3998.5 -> 7.61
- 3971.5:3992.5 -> 7.34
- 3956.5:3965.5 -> 5.21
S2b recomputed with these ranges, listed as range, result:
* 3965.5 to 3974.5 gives 1.5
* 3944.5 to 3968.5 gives 2.1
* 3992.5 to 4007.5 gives 6.47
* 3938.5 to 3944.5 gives 3.27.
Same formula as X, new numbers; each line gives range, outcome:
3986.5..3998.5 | 7.23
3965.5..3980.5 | 3.45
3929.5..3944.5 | 2.37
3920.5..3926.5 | 4.16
